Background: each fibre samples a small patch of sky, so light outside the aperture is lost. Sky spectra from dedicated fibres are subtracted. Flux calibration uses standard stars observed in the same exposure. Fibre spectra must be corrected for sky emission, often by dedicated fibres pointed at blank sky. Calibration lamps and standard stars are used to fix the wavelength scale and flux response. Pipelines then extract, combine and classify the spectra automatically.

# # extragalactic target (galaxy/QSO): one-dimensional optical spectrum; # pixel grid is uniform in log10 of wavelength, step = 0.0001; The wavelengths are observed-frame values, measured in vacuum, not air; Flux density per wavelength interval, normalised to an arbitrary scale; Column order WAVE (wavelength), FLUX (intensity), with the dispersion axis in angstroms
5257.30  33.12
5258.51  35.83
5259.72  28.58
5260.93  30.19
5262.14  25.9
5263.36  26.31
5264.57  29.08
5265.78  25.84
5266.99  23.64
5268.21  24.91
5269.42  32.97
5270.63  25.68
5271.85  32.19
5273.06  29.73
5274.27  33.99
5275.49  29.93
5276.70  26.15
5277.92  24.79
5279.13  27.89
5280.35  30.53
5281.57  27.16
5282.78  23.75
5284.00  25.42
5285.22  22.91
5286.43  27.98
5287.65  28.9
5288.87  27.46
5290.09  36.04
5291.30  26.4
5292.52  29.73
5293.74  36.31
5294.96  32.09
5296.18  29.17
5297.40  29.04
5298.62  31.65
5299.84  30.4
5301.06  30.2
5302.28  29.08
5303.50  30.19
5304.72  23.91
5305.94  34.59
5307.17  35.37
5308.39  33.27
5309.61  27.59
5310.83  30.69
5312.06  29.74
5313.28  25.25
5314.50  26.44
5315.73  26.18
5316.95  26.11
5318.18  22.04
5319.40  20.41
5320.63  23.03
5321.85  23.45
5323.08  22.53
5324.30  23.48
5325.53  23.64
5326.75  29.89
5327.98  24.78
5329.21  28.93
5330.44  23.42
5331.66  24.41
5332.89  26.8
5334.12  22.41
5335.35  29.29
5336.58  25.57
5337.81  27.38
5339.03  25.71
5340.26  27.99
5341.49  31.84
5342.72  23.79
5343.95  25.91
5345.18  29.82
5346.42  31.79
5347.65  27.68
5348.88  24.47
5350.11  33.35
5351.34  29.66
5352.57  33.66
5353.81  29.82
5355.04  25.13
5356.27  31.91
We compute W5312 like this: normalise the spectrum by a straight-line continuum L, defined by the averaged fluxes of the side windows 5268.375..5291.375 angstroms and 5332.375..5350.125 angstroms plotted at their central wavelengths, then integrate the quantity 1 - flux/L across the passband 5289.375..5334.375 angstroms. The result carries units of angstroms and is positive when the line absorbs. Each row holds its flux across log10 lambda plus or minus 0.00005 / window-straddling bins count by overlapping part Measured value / 0.10 angstroms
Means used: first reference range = 28.4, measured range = 27.8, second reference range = 27.4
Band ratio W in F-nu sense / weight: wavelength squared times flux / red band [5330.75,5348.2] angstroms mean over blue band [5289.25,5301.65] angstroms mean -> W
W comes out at 0.9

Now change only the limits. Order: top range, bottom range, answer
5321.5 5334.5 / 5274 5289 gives 0.93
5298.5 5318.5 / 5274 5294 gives 1.03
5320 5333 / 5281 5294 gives 0.90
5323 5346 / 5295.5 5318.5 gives 0.91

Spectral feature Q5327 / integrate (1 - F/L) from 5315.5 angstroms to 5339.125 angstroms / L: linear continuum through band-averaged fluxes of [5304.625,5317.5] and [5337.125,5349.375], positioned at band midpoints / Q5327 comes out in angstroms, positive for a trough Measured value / 2.89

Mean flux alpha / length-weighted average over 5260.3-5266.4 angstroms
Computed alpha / 27.5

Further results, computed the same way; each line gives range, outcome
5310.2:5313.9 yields 28.6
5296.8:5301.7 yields 30.3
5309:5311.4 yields 29.2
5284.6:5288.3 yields 26.6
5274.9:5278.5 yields 27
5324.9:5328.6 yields 26.1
